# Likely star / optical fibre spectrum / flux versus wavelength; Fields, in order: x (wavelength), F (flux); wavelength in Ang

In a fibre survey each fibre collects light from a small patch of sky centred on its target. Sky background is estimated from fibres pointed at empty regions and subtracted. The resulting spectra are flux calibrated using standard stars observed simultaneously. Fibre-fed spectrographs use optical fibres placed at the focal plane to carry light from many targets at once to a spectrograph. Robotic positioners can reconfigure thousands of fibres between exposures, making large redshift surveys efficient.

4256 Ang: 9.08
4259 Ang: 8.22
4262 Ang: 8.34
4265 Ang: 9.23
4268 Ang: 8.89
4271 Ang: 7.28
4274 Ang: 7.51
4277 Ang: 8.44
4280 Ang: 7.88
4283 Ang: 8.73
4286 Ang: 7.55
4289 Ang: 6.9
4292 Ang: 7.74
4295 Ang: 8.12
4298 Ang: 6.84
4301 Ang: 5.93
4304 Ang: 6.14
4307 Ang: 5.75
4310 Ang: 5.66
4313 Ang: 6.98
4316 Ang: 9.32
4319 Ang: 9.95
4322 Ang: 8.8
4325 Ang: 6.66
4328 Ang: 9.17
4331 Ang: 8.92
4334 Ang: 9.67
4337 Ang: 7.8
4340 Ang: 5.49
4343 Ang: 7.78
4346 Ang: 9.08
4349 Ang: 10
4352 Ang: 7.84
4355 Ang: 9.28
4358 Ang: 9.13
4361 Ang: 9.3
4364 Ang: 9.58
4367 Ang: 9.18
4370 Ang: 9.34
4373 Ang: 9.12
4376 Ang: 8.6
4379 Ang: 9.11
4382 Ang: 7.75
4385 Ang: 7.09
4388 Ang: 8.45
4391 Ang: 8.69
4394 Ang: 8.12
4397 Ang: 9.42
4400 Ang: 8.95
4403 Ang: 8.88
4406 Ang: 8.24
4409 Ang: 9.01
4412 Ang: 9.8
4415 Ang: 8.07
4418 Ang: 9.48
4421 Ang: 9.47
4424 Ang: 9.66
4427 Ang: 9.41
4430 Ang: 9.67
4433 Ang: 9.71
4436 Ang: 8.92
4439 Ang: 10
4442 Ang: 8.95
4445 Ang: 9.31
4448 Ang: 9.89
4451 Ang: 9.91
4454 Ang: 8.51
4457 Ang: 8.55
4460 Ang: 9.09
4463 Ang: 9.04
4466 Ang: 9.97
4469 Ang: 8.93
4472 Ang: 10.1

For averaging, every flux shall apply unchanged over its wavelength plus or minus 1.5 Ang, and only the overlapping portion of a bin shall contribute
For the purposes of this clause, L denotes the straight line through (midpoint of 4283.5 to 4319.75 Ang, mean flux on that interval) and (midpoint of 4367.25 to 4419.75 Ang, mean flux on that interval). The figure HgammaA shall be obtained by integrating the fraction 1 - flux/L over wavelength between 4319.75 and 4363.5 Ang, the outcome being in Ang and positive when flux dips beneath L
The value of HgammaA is -3.7 Ang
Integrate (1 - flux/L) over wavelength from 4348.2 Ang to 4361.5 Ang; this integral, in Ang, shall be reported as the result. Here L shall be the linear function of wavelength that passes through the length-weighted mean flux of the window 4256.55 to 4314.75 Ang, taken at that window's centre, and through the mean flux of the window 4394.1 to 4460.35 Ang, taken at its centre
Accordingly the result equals -1.1 Ang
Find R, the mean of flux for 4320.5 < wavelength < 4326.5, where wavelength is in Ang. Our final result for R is 7.73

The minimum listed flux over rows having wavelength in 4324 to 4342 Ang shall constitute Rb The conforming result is 5.49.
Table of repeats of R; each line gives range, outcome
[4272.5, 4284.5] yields 8.14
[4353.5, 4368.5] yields 9.29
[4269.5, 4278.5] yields 7.74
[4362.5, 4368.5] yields 9.38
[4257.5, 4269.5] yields 8.67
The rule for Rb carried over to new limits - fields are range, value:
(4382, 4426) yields 7.09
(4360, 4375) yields 9.12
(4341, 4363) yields 7.78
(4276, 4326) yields 5.66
